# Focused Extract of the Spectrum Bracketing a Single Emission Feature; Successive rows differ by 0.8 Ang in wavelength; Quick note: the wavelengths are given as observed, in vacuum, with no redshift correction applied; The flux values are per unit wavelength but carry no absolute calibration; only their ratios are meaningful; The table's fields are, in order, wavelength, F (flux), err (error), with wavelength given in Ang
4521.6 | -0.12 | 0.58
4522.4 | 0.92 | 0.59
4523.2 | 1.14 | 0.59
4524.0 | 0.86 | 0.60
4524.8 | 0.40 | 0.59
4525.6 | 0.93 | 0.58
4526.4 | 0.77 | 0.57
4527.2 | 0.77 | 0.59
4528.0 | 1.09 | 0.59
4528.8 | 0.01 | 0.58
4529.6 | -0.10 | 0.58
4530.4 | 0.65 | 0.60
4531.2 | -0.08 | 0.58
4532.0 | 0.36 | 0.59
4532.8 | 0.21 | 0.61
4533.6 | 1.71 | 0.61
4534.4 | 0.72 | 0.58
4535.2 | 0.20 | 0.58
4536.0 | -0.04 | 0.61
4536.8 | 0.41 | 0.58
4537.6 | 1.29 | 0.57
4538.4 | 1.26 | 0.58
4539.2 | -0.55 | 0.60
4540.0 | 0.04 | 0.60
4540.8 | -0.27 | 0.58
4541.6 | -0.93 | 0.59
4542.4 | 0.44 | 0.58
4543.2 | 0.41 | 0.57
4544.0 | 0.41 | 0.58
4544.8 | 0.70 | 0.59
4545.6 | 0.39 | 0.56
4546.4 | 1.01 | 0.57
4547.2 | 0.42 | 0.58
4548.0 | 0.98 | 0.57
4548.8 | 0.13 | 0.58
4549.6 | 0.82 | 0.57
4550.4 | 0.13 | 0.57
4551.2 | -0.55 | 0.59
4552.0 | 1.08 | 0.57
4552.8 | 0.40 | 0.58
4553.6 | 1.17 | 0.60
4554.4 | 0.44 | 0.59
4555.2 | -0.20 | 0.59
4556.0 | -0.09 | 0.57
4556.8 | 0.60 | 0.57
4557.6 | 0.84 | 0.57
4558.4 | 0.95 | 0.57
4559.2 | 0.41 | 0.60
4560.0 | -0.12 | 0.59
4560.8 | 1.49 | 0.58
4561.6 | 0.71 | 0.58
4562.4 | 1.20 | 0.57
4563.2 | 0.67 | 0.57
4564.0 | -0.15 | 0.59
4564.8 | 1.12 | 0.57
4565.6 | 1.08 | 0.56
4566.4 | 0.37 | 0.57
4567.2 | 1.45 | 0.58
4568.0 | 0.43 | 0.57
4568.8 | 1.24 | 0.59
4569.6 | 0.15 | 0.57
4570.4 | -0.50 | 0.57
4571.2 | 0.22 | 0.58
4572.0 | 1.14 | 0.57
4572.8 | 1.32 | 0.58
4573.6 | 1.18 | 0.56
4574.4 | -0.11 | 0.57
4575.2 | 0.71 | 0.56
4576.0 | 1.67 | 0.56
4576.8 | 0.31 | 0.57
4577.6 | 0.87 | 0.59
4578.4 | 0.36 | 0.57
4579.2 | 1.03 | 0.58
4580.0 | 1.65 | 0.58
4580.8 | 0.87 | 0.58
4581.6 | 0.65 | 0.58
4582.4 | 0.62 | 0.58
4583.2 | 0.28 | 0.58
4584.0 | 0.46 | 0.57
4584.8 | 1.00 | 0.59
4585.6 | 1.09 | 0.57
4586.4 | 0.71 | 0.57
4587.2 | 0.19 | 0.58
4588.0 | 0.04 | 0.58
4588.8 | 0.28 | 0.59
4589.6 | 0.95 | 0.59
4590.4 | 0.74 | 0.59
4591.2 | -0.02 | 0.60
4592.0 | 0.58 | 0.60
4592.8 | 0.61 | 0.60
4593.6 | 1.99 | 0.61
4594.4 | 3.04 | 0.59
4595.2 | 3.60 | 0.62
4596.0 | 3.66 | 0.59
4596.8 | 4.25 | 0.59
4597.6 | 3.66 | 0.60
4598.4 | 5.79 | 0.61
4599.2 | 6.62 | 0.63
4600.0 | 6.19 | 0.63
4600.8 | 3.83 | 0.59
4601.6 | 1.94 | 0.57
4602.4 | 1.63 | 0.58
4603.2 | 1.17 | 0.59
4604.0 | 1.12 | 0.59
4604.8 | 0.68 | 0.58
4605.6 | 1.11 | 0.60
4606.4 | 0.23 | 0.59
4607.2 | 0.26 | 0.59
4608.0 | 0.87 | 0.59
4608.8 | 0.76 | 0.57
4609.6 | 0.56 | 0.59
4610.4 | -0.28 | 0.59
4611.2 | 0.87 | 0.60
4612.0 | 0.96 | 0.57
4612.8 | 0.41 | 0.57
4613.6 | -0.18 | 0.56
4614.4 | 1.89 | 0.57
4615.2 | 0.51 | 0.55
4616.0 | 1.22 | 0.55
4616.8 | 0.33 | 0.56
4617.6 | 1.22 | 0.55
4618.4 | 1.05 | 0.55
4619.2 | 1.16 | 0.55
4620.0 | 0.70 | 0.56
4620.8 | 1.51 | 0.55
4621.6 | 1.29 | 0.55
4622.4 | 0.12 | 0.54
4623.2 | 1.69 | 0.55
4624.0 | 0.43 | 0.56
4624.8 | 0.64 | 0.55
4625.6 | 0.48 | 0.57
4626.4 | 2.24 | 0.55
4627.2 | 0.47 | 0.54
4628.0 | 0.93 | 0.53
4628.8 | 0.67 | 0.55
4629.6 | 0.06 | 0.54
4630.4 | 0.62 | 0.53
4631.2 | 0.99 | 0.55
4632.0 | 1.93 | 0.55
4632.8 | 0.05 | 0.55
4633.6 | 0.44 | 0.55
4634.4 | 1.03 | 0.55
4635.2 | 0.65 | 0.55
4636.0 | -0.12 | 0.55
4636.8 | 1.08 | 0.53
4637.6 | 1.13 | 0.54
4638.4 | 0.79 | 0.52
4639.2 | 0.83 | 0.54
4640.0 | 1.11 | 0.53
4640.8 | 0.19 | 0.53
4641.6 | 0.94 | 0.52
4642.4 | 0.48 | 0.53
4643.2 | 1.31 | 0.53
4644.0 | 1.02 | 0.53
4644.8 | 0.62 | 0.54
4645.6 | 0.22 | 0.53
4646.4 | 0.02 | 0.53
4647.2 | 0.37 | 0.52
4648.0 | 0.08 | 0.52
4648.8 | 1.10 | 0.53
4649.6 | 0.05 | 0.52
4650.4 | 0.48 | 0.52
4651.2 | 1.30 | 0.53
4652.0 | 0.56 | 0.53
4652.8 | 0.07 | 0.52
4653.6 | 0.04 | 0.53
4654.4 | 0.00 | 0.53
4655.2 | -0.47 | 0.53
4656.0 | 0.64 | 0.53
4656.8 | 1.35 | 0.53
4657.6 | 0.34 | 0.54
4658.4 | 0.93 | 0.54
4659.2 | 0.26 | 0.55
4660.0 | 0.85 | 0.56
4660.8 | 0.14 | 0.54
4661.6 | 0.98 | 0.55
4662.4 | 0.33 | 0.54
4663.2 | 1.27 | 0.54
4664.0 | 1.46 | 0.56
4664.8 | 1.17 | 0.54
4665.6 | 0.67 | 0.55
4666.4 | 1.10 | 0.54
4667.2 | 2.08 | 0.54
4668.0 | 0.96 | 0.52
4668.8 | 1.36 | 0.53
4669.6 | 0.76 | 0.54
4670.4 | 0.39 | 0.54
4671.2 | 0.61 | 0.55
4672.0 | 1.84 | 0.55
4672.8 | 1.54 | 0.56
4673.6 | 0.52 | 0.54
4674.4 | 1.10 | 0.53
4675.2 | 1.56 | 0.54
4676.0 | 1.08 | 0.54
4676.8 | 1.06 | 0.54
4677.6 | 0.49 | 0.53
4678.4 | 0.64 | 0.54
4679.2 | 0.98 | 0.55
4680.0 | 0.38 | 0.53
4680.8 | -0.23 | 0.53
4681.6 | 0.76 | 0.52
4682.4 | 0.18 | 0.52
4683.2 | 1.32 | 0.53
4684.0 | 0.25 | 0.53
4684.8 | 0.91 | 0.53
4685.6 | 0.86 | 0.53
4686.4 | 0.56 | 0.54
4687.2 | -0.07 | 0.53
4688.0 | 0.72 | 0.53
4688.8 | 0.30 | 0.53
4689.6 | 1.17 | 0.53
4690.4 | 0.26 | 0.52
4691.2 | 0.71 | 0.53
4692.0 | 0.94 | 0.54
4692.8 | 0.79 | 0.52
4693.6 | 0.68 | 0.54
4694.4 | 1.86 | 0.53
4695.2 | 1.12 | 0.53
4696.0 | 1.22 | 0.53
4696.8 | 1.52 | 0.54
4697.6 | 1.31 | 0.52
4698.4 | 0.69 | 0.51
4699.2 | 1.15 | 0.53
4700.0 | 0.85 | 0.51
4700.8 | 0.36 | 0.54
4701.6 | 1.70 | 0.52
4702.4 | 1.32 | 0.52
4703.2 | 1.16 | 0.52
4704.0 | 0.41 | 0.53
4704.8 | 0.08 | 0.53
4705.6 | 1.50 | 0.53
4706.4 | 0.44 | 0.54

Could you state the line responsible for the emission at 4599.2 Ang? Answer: [O II]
